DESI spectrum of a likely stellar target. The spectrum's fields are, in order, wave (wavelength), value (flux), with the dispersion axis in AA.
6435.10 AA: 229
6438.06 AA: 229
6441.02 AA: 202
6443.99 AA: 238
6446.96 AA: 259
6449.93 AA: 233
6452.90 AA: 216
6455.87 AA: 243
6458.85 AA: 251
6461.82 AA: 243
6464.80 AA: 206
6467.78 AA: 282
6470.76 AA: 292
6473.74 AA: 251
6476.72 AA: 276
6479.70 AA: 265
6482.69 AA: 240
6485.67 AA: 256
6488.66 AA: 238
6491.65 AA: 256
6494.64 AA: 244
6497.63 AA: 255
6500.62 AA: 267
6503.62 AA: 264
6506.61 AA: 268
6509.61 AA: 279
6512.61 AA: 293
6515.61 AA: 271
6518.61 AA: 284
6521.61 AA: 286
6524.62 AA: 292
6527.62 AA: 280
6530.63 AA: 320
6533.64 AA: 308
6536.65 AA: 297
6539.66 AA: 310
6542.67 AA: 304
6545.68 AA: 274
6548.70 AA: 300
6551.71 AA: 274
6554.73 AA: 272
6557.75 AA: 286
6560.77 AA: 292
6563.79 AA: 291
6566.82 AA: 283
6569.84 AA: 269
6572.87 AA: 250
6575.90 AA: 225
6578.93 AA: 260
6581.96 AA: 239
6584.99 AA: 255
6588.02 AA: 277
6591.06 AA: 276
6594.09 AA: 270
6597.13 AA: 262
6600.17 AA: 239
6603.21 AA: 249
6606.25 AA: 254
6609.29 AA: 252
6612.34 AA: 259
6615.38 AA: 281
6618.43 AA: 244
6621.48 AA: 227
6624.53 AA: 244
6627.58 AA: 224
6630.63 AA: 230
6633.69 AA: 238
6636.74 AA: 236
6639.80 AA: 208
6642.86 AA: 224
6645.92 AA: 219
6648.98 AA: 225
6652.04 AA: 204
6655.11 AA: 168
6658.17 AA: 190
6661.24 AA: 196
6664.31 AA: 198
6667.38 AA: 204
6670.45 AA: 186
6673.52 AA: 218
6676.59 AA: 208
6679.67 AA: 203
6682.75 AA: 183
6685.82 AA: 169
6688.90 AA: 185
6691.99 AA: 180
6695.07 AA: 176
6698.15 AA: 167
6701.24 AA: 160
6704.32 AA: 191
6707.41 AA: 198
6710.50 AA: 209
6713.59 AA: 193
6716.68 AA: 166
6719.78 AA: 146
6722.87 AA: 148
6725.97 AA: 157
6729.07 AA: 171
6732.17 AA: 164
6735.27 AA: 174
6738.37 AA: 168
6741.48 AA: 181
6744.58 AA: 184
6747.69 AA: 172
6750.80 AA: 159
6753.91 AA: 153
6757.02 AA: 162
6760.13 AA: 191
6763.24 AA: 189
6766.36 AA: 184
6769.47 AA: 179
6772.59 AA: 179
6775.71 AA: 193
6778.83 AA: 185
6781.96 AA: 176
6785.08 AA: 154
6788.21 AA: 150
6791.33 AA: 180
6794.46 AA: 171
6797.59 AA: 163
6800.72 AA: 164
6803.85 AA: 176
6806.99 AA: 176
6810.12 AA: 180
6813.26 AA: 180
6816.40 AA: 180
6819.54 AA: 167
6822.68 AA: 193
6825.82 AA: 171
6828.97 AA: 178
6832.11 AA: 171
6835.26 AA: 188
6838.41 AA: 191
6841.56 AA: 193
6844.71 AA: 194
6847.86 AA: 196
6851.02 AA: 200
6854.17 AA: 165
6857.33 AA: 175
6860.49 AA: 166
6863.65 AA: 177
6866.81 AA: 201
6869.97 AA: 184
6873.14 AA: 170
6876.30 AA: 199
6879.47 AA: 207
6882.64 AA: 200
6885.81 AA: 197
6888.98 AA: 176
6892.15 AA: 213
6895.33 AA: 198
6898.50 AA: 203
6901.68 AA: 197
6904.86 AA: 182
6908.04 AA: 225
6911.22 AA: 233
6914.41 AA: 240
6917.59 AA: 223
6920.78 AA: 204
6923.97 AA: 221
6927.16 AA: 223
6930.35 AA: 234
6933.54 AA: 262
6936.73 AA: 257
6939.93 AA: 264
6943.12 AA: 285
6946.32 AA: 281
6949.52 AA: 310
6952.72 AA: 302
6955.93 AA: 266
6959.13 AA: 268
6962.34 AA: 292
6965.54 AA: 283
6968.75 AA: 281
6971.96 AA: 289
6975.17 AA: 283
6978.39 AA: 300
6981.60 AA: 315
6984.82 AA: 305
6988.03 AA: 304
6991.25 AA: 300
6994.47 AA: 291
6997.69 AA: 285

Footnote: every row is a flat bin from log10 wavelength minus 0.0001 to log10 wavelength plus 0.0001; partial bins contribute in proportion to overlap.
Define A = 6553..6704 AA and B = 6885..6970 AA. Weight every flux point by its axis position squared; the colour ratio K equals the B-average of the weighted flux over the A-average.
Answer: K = 1.16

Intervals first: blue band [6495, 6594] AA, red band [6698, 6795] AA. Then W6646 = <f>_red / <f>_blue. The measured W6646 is 0.63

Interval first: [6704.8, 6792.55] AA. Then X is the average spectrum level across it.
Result 174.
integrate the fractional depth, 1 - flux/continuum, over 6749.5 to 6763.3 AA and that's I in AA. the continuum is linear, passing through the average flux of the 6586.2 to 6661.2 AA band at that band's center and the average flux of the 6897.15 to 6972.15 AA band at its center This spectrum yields 4.2 AA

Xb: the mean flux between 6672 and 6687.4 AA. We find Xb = 196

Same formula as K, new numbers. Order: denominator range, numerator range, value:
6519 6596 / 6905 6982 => 1.05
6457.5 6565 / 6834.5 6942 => 0.84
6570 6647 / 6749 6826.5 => 0.75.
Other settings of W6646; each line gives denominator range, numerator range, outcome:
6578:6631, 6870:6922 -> 0.81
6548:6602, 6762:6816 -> 0.66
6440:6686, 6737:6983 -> 0.83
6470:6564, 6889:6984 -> 0.91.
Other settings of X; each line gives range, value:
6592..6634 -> 249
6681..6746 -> 175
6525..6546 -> 300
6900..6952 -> 241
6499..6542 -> 287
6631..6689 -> 204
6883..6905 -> 196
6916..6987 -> 271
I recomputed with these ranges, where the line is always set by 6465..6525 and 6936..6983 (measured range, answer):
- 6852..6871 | 6.95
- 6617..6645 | 4.28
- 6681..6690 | 3.12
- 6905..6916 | 2.23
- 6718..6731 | 5.64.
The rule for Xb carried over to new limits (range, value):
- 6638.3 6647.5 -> 217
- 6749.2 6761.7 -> 166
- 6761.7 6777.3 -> 185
